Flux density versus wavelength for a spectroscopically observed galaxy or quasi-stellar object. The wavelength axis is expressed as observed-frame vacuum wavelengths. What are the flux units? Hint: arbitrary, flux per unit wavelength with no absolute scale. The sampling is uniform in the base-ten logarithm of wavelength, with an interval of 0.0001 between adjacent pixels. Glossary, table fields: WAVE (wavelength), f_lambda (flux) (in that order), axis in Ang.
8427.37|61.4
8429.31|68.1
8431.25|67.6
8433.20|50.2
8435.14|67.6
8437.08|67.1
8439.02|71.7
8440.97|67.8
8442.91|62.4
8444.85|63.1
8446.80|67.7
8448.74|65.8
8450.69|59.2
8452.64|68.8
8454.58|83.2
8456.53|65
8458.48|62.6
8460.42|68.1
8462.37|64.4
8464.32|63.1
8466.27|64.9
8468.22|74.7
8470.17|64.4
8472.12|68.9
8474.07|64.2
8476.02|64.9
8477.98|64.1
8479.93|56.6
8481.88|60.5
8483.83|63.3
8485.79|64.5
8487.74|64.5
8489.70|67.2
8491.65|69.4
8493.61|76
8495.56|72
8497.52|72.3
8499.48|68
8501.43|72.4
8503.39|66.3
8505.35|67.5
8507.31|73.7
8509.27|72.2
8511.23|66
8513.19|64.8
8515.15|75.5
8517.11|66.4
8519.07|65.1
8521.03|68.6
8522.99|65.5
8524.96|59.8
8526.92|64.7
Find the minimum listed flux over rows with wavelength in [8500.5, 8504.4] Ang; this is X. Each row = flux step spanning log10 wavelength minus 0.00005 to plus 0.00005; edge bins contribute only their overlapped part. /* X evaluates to 66.3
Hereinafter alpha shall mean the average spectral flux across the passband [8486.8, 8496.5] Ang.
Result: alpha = 69.8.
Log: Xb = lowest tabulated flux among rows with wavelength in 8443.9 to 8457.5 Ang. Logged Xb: 59.2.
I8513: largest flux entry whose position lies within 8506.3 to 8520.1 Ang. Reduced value 75.5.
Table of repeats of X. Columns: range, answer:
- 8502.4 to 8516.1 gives 64.8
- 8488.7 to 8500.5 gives 67.2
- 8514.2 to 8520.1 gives 65.1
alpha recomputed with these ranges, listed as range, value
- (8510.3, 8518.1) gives 68.2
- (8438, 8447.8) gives 66.6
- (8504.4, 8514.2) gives 68.8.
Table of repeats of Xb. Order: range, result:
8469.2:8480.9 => 56.6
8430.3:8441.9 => 50.2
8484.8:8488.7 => 64.5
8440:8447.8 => 62.4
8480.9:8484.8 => 60.5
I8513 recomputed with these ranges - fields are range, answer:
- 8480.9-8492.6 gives 69.4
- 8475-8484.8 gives 64.9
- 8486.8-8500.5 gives 76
